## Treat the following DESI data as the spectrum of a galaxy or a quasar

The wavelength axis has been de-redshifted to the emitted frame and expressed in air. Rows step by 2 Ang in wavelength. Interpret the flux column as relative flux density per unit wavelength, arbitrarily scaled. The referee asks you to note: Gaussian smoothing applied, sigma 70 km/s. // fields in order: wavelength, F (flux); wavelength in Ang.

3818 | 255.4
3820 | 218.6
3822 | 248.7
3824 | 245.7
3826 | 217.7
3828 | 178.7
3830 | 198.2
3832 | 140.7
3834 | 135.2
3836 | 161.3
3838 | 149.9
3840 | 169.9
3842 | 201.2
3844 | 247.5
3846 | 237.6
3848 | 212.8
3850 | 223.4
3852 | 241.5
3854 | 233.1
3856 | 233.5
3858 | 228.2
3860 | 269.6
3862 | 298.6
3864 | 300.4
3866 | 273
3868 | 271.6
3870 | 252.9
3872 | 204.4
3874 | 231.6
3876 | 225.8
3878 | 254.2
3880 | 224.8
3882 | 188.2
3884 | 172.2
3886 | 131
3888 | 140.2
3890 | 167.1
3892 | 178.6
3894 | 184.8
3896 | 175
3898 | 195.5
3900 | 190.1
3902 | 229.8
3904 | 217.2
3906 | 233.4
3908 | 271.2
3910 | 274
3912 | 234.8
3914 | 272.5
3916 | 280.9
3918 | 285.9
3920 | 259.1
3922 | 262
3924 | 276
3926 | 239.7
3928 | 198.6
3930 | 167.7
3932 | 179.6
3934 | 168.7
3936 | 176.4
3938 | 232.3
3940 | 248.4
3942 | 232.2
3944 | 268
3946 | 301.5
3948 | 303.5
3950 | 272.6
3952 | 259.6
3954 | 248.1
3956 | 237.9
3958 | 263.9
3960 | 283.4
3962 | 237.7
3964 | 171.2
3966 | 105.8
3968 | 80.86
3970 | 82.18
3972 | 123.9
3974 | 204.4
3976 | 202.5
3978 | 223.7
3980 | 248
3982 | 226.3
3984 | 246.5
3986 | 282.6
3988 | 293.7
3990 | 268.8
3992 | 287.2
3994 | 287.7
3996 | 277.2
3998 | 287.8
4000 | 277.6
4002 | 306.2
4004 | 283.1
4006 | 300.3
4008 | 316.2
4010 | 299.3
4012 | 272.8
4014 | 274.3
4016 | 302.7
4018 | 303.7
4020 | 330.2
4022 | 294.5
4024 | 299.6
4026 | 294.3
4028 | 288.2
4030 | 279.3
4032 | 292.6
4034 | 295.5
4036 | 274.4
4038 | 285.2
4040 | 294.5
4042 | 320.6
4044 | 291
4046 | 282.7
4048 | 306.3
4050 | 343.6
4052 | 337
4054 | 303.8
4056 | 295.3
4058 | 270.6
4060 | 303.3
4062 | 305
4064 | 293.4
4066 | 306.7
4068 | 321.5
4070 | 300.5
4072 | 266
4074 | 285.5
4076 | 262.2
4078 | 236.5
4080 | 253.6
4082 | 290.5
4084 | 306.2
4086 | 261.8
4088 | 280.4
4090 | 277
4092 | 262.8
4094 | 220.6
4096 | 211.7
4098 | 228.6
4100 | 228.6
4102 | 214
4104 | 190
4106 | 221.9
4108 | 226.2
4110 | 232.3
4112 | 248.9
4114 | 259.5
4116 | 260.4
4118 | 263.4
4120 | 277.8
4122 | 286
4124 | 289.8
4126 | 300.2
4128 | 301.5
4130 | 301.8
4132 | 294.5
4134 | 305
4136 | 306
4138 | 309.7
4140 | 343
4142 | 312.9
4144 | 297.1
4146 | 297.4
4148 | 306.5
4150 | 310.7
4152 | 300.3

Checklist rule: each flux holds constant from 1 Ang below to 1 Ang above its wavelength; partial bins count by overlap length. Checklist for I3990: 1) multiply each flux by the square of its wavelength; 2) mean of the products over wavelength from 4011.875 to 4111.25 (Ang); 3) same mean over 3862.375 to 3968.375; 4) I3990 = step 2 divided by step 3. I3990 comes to 1.32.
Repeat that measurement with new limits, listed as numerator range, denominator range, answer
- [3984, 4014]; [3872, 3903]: 1.57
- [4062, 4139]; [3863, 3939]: 1.34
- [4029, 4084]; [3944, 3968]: 1.29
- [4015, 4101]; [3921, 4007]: 1.27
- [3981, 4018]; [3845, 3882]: 1.25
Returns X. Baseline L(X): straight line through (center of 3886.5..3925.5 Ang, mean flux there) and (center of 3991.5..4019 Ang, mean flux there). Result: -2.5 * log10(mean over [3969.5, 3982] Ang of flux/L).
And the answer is 0.40 mag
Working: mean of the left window 227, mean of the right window 291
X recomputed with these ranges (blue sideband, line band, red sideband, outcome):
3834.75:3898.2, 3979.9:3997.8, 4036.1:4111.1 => -0.09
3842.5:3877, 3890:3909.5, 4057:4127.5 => 0.19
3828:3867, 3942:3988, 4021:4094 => 0.15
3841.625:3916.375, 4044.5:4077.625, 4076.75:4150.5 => -0.15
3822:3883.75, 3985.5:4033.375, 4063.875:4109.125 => -0.19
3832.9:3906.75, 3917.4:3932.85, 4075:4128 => -0.05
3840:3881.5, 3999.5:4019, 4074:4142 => -0.15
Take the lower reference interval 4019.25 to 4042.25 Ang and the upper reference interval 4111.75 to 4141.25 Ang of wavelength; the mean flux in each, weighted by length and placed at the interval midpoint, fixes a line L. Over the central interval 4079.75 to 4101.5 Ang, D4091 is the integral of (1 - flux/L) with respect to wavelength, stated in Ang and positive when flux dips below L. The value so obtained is 2.7 Ang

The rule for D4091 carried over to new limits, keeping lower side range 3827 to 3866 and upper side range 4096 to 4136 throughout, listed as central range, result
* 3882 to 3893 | 3.0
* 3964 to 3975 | 5.2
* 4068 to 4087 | -1.7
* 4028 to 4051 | -4.6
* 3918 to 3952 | -1.3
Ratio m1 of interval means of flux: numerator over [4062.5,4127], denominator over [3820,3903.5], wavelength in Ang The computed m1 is 1.2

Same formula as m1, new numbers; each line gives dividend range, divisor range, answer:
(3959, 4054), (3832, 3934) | 1.21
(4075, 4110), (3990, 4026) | 0.84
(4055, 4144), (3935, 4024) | 1.09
